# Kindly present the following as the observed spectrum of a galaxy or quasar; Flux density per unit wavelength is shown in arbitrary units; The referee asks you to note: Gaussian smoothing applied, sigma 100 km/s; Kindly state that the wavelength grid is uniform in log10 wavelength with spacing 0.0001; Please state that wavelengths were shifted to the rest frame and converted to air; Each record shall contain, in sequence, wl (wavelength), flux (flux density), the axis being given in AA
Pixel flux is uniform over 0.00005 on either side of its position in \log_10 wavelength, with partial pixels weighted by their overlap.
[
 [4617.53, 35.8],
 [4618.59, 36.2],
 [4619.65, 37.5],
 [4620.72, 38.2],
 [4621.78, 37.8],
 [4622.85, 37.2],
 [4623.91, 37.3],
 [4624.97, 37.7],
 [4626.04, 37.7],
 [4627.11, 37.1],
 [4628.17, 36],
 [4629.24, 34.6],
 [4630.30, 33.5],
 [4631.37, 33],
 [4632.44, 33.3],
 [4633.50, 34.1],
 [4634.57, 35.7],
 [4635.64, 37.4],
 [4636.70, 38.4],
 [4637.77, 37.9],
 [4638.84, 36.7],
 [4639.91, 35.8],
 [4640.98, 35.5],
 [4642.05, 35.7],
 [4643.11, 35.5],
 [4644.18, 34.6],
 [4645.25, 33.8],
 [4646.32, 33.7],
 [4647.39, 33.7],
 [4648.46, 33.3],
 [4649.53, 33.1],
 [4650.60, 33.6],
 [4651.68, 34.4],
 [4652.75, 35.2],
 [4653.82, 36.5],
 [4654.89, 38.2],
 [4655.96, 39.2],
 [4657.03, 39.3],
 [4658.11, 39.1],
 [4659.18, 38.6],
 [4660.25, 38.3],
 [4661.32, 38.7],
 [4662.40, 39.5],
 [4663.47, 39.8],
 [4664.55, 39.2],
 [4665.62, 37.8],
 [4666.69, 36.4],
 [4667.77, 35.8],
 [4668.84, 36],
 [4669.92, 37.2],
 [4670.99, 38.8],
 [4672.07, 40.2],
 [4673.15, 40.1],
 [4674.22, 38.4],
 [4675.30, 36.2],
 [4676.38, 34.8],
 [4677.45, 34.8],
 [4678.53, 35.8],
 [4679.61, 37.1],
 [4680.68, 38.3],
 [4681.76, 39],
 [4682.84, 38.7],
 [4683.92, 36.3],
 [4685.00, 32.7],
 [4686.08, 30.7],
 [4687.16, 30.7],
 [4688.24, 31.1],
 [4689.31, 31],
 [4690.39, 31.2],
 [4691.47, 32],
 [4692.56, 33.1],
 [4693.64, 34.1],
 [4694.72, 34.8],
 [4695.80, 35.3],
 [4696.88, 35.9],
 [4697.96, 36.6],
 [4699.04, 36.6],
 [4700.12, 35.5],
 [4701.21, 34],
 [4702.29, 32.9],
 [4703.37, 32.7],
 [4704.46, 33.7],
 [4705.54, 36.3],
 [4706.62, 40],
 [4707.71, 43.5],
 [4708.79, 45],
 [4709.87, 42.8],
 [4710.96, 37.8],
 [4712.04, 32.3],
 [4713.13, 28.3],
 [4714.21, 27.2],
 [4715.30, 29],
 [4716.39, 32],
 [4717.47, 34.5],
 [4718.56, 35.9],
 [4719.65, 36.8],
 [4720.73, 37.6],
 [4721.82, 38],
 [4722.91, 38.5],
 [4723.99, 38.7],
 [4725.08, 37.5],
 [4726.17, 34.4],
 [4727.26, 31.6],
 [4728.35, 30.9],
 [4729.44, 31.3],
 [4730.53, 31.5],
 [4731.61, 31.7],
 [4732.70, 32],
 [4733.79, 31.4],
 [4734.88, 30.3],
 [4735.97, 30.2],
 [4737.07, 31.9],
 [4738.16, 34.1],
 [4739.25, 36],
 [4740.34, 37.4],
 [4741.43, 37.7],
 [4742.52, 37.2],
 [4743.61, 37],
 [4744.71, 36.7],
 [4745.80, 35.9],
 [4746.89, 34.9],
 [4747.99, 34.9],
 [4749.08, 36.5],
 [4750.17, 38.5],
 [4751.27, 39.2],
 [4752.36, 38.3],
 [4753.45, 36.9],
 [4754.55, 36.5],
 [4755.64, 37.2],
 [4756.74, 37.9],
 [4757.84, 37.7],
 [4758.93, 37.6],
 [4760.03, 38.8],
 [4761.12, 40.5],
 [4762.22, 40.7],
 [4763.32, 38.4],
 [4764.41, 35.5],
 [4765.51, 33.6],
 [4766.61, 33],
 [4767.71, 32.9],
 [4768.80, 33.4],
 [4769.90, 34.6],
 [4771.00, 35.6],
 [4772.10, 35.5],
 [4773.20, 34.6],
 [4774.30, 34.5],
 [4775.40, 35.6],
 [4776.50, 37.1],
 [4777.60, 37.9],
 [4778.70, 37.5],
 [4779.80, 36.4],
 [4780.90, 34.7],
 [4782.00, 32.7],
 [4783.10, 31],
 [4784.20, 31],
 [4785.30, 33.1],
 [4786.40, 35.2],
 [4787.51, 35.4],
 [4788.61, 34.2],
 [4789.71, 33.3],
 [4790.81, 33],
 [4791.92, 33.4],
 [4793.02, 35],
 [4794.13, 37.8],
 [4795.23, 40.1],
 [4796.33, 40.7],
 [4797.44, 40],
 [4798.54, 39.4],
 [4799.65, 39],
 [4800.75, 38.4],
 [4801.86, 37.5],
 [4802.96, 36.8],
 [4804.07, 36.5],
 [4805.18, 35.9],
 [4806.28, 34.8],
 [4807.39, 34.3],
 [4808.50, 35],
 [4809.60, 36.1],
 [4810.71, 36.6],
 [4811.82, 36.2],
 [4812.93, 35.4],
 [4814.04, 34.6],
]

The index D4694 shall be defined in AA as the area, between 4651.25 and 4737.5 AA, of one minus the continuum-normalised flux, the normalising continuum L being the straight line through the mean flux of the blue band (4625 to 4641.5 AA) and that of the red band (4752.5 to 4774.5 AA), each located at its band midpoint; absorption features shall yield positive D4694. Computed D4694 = 1.3 AA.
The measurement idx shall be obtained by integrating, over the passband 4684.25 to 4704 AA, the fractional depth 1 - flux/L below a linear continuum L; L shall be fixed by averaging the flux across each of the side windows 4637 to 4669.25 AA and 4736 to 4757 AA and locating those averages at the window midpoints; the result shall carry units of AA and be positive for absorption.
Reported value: 1.65 AA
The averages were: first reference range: 36.5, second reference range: 36.4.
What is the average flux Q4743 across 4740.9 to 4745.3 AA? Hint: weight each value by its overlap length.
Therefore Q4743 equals 37.1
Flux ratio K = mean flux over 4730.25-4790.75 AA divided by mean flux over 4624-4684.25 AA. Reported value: 1.0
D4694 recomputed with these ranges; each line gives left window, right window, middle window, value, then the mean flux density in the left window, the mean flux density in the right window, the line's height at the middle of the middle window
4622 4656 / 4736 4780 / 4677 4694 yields 0.8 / 35.6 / 36.3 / 35.9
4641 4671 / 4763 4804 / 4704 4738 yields 1.4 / 36.6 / 35.6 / 36.1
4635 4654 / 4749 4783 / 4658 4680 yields -1.4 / 35.2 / 36.4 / 35.5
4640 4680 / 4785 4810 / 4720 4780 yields 1.3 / 36.7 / 36.3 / 36.5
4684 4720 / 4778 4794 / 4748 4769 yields -1.7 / 34.4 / 34.1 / 34.2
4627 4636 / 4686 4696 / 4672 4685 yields -1.7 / 34.8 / 32.4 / 32.9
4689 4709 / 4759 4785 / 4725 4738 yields 1.3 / 35.4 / 35.5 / 35.4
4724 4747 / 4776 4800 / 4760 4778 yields -0.4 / 34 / 35.8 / 35.1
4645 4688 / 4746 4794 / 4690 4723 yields 0.9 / 36.5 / 35.7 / 36.2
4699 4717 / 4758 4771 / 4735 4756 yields -0.1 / 35.2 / 36.3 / 35.9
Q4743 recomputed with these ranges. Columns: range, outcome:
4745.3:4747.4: 35.4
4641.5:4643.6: 35.7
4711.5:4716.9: 29.7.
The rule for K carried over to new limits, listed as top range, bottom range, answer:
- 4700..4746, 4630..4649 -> 0.99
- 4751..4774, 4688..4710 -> 1.03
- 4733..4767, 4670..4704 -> 1.03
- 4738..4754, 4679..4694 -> 1.08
